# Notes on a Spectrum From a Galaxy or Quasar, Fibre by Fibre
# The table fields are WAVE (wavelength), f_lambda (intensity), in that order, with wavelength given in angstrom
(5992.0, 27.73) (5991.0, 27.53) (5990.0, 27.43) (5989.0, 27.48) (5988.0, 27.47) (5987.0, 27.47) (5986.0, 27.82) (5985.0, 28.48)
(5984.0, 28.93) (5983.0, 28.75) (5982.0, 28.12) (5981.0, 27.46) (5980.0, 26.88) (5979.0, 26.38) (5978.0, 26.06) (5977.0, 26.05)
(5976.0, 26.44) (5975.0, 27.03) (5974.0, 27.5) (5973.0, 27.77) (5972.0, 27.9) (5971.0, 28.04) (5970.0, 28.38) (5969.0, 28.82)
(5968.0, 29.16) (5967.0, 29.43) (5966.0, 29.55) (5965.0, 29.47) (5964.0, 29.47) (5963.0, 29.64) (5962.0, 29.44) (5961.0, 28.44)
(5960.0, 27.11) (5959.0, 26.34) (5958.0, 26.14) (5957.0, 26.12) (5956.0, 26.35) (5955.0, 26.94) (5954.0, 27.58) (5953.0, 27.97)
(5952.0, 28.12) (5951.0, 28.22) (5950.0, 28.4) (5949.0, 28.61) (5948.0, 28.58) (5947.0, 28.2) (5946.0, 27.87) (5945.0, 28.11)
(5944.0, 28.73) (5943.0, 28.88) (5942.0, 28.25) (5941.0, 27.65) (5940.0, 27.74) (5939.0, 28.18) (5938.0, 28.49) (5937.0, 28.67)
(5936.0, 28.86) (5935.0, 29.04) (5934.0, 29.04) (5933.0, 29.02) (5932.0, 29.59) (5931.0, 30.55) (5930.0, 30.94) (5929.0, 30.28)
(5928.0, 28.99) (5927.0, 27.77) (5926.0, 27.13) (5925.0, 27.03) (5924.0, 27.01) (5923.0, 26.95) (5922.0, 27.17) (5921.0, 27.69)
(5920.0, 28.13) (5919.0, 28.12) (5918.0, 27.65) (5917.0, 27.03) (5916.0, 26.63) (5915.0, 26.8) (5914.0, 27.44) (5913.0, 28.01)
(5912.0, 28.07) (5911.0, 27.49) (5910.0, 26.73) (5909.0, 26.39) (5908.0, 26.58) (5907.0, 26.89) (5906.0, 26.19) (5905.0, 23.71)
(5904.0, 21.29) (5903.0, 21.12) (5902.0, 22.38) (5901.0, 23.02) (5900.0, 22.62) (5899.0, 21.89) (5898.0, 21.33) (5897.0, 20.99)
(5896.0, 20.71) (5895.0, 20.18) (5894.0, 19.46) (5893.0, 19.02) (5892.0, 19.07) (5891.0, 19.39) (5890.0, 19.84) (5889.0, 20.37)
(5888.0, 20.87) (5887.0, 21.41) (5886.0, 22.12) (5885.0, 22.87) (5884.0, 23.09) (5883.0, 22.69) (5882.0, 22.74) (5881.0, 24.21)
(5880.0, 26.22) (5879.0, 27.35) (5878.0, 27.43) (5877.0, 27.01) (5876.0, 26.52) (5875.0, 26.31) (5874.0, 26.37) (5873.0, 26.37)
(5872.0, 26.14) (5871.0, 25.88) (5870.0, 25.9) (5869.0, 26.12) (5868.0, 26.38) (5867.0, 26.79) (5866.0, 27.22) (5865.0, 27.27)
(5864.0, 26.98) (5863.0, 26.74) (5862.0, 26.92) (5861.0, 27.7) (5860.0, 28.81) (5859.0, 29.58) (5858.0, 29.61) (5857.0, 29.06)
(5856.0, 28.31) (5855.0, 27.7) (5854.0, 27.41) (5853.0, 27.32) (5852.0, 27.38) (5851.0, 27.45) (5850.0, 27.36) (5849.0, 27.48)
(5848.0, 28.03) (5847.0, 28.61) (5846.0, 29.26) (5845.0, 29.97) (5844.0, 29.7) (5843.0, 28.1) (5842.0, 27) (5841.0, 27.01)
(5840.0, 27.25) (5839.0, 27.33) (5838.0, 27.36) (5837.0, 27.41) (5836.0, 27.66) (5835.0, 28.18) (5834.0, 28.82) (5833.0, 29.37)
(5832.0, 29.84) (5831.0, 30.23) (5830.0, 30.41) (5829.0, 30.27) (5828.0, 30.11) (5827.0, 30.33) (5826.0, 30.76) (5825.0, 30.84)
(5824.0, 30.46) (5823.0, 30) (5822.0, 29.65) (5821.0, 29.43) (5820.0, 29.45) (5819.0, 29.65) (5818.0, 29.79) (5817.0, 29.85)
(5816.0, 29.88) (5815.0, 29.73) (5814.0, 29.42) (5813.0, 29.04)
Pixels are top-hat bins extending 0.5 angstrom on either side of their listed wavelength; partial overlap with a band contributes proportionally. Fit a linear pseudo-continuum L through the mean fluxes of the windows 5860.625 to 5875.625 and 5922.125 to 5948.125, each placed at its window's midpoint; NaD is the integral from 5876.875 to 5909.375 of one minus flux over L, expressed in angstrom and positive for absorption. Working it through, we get 5.5 angstrom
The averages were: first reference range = 26.6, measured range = 22.7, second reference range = 28.5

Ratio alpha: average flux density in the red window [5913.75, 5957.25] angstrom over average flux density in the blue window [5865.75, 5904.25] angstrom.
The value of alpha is 1.20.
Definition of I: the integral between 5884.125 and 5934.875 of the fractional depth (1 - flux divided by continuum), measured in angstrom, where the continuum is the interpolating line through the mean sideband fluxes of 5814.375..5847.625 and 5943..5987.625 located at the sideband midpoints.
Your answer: 6.1 angstrom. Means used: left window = 29.2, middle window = 25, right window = 27.9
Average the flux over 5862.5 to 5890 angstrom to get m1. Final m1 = 25.1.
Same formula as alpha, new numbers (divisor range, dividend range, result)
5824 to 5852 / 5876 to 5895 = 0.78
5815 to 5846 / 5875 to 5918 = 0.81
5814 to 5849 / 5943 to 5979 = 0.96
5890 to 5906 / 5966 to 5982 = 1.30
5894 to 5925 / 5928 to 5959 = 1.13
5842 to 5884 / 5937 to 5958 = 1.03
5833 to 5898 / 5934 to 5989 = 1.08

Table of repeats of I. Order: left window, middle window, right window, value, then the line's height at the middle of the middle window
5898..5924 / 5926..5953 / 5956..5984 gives -1.9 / 26.8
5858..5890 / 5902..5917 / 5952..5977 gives 0.3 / 26.5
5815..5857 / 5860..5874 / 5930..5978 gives 1.0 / 28.7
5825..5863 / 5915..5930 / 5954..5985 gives 0.2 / 28.1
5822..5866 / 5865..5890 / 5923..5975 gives 3.2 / 28.5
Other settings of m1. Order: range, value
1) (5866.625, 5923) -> 24.5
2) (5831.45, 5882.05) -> 27.5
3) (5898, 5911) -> 24.1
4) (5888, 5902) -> 20.7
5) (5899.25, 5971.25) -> 27.6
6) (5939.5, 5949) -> 28.2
